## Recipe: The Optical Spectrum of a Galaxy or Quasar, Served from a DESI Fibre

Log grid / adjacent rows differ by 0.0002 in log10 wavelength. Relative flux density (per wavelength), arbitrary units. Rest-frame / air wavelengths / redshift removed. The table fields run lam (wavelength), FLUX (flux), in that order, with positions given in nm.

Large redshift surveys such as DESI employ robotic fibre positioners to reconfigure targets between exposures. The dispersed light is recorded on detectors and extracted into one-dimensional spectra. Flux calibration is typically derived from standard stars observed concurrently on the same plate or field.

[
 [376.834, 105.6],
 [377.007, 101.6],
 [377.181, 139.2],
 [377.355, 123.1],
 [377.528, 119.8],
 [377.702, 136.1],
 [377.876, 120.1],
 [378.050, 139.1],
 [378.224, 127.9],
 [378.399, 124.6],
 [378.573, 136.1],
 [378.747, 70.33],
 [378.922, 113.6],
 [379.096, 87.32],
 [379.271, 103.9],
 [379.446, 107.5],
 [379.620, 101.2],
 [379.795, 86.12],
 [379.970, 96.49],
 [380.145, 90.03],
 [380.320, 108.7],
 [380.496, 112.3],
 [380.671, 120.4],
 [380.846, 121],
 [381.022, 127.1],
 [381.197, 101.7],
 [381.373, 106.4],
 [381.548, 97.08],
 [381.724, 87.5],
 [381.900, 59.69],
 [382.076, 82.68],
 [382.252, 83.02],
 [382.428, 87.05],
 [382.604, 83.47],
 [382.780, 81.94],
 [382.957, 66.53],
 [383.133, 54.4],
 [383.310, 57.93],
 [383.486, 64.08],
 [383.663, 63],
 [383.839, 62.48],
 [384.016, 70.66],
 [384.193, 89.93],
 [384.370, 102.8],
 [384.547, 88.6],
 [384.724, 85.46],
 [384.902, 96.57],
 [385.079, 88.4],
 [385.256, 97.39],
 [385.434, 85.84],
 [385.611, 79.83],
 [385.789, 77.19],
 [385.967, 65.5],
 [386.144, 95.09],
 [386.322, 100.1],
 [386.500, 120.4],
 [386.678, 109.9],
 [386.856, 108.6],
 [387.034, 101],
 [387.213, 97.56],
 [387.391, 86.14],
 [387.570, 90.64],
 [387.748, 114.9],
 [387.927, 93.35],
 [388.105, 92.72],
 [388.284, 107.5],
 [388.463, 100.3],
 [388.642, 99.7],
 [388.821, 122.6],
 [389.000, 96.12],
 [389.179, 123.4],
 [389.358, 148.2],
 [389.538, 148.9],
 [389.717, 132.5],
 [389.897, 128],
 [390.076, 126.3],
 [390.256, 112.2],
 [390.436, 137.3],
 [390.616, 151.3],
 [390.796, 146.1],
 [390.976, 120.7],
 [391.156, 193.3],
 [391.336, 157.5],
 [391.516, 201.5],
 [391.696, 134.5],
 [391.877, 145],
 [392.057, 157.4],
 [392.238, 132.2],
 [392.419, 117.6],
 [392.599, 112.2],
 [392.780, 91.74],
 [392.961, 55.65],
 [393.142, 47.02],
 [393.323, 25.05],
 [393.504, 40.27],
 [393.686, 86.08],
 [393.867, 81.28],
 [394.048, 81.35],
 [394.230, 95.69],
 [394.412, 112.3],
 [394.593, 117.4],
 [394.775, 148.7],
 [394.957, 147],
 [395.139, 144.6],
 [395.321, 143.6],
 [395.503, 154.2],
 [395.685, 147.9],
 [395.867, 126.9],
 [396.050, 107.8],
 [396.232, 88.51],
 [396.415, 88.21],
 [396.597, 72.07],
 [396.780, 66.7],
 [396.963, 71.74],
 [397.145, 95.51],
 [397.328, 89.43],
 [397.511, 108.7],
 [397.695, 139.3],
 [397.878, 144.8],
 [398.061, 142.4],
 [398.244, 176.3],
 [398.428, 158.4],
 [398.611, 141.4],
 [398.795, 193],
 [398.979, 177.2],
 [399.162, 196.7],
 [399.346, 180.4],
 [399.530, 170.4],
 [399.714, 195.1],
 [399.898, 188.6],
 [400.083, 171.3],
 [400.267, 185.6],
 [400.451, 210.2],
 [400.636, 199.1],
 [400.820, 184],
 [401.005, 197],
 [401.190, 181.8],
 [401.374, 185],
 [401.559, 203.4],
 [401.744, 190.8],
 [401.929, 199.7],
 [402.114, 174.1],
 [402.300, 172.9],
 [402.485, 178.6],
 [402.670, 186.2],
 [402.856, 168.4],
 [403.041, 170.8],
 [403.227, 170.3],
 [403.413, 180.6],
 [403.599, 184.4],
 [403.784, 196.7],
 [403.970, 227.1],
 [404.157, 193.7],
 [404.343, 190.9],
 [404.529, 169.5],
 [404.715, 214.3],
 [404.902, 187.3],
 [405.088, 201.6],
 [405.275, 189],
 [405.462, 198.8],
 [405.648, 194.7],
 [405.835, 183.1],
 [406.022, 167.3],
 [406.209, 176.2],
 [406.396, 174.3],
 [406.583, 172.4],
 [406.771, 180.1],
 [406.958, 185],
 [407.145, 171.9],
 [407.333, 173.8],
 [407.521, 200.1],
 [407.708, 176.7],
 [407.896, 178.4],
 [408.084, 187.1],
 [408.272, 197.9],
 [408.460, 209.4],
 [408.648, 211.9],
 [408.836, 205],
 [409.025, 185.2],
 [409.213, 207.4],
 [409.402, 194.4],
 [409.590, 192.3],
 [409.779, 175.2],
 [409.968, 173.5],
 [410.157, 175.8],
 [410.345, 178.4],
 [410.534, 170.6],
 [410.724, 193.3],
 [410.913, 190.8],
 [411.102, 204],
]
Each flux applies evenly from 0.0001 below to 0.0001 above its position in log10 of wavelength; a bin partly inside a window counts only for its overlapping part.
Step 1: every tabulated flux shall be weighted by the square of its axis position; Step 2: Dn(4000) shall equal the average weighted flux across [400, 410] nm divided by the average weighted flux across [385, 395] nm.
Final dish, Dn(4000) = 1.83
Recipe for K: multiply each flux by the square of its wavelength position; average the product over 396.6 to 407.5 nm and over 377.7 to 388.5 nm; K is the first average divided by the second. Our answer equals 2.01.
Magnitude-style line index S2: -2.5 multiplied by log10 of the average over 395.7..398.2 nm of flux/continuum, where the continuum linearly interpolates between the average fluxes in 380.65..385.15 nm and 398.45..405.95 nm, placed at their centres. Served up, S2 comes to 0.443 mag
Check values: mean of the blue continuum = 85.2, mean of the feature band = 106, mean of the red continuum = 187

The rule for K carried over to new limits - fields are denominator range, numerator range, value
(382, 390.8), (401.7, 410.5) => 2.10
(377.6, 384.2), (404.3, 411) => 2.25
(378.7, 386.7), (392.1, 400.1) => 1.46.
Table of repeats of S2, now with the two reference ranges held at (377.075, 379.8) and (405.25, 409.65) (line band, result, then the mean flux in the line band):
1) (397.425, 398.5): 0.137 mag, 145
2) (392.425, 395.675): 0.468 mag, 101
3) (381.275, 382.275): 0.390 mag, 86.4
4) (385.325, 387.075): 0.391 mag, 94.2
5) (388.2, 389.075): 0.316 mag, 105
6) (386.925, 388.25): 0.383 mag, 97.2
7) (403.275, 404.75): -0.080 mag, 193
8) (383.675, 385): 0.477 mag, 84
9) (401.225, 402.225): -0.096 mag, 190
